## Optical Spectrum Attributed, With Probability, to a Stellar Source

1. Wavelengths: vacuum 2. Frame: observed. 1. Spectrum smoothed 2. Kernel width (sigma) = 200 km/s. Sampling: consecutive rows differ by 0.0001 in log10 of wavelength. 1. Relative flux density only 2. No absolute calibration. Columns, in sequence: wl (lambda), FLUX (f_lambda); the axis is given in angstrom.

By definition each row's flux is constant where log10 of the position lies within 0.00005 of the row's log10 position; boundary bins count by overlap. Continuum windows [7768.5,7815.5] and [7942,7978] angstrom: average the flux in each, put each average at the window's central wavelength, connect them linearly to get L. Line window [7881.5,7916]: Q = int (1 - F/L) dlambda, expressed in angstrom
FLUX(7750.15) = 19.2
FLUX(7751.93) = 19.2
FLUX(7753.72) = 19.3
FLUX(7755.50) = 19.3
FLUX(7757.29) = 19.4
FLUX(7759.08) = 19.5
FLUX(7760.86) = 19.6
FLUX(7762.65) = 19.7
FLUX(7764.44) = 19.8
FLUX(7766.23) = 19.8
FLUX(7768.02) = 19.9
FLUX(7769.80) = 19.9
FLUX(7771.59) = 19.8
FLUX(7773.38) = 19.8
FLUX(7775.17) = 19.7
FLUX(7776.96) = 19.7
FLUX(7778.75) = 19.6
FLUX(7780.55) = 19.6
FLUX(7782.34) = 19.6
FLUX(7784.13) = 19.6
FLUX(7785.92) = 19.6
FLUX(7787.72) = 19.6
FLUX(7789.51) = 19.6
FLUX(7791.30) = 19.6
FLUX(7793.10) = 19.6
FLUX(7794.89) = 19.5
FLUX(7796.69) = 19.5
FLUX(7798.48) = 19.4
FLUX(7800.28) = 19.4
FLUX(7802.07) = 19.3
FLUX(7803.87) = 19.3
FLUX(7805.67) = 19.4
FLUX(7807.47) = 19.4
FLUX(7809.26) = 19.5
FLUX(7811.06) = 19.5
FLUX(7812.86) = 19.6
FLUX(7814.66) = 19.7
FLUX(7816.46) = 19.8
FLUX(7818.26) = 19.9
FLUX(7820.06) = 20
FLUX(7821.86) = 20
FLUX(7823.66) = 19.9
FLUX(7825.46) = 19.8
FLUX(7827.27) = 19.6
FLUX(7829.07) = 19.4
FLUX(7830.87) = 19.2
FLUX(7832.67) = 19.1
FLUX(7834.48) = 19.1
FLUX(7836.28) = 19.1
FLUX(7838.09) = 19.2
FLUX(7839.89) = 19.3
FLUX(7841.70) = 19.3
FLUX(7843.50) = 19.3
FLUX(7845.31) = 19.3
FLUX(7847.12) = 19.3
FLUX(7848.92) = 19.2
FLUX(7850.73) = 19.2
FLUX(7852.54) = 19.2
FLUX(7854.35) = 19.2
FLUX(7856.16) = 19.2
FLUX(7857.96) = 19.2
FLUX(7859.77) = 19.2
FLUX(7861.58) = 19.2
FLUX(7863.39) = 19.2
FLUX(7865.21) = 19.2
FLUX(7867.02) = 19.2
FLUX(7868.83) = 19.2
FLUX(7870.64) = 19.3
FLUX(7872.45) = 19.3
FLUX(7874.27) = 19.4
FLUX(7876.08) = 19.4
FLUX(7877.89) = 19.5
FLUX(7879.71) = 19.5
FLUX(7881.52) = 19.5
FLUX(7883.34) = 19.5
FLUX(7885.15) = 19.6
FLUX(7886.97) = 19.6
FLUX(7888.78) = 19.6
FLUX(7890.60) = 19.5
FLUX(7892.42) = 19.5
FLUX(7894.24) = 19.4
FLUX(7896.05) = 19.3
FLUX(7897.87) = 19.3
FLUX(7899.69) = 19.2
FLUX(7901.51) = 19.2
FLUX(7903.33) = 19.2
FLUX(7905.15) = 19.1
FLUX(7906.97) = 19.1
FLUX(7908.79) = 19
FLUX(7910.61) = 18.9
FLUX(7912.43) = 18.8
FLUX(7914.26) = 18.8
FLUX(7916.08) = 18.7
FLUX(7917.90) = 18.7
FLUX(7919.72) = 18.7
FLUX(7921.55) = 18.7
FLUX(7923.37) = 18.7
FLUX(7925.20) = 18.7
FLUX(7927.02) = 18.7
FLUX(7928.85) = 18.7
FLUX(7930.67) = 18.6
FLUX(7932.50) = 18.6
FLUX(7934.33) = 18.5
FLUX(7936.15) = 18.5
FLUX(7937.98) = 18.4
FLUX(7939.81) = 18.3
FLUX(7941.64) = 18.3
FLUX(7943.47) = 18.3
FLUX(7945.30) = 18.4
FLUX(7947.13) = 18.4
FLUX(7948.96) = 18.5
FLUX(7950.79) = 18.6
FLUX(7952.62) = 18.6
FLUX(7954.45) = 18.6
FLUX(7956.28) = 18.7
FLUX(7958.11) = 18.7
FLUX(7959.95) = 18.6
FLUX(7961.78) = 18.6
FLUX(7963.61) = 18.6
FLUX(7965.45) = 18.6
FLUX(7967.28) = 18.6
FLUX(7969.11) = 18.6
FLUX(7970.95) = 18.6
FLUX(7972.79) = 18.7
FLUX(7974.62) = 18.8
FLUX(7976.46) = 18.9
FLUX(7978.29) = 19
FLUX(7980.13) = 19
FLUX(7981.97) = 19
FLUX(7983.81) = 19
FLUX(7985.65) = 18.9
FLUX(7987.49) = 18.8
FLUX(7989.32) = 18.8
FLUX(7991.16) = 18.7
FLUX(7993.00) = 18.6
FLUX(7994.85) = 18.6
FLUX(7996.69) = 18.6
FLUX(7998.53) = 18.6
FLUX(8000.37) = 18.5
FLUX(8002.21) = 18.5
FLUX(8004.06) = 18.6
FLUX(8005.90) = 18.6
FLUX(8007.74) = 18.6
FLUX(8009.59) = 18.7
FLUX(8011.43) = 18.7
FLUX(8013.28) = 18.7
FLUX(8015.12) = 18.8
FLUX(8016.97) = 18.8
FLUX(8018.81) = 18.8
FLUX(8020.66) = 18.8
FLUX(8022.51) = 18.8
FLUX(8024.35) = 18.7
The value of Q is -0.53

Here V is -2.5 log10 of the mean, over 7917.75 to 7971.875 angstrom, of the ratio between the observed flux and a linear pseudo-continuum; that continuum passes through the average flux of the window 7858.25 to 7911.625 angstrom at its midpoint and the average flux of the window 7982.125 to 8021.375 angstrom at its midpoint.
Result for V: 0.03 mag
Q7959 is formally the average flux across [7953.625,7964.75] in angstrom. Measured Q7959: 18.6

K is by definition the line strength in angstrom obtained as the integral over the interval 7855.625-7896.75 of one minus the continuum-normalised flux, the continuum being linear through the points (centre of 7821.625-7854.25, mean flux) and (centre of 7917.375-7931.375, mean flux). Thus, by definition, -0.7 angstrom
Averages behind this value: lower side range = 19.3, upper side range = 18.7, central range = 19.4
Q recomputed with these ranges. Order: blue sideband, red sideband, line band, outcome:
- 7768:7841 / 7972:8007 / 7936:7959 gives 0.5 angstrom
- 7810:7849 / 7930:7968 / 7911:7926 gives 0.0 angstrom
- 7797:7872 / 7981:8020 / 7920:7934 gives 0.3 angstrom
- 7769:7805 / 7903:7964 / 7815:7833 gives -0.3 angstrom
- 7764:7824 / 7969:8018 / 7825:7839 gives 0.1 angstrom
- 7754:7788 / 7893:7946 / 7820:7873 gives -0.3 angstrom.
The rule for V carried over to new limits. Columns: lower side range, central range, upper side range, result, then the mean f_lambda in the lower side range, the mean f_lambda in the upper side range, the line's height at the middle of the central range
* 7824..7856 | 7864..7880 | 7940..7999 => -0.01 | 19.3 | 18.7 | 19.1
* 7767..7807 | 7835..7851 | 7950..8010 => 0.00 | 19.6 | 18.7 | 19.3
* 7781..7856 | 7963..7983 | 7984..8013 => 0.00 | 19.5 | 18.7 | 18.8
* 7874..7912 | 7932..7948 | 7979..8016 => 0.04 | 19.3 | 18.7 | 19.1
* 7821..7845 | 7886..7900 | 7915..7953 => -0.03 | 19.4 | 18.6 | 18.9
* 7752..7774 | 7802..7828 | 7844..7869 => -0.01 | 19.6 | 19.2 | 19.4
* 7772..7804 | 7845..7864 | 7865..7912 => 0.01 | 19.6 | 19.3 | 19.4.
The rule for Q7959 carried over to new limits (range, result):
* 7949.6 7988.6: 18.7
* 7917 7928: 18.7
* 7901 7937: 18.8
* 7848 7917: 19.3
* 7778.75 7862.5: 19.4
